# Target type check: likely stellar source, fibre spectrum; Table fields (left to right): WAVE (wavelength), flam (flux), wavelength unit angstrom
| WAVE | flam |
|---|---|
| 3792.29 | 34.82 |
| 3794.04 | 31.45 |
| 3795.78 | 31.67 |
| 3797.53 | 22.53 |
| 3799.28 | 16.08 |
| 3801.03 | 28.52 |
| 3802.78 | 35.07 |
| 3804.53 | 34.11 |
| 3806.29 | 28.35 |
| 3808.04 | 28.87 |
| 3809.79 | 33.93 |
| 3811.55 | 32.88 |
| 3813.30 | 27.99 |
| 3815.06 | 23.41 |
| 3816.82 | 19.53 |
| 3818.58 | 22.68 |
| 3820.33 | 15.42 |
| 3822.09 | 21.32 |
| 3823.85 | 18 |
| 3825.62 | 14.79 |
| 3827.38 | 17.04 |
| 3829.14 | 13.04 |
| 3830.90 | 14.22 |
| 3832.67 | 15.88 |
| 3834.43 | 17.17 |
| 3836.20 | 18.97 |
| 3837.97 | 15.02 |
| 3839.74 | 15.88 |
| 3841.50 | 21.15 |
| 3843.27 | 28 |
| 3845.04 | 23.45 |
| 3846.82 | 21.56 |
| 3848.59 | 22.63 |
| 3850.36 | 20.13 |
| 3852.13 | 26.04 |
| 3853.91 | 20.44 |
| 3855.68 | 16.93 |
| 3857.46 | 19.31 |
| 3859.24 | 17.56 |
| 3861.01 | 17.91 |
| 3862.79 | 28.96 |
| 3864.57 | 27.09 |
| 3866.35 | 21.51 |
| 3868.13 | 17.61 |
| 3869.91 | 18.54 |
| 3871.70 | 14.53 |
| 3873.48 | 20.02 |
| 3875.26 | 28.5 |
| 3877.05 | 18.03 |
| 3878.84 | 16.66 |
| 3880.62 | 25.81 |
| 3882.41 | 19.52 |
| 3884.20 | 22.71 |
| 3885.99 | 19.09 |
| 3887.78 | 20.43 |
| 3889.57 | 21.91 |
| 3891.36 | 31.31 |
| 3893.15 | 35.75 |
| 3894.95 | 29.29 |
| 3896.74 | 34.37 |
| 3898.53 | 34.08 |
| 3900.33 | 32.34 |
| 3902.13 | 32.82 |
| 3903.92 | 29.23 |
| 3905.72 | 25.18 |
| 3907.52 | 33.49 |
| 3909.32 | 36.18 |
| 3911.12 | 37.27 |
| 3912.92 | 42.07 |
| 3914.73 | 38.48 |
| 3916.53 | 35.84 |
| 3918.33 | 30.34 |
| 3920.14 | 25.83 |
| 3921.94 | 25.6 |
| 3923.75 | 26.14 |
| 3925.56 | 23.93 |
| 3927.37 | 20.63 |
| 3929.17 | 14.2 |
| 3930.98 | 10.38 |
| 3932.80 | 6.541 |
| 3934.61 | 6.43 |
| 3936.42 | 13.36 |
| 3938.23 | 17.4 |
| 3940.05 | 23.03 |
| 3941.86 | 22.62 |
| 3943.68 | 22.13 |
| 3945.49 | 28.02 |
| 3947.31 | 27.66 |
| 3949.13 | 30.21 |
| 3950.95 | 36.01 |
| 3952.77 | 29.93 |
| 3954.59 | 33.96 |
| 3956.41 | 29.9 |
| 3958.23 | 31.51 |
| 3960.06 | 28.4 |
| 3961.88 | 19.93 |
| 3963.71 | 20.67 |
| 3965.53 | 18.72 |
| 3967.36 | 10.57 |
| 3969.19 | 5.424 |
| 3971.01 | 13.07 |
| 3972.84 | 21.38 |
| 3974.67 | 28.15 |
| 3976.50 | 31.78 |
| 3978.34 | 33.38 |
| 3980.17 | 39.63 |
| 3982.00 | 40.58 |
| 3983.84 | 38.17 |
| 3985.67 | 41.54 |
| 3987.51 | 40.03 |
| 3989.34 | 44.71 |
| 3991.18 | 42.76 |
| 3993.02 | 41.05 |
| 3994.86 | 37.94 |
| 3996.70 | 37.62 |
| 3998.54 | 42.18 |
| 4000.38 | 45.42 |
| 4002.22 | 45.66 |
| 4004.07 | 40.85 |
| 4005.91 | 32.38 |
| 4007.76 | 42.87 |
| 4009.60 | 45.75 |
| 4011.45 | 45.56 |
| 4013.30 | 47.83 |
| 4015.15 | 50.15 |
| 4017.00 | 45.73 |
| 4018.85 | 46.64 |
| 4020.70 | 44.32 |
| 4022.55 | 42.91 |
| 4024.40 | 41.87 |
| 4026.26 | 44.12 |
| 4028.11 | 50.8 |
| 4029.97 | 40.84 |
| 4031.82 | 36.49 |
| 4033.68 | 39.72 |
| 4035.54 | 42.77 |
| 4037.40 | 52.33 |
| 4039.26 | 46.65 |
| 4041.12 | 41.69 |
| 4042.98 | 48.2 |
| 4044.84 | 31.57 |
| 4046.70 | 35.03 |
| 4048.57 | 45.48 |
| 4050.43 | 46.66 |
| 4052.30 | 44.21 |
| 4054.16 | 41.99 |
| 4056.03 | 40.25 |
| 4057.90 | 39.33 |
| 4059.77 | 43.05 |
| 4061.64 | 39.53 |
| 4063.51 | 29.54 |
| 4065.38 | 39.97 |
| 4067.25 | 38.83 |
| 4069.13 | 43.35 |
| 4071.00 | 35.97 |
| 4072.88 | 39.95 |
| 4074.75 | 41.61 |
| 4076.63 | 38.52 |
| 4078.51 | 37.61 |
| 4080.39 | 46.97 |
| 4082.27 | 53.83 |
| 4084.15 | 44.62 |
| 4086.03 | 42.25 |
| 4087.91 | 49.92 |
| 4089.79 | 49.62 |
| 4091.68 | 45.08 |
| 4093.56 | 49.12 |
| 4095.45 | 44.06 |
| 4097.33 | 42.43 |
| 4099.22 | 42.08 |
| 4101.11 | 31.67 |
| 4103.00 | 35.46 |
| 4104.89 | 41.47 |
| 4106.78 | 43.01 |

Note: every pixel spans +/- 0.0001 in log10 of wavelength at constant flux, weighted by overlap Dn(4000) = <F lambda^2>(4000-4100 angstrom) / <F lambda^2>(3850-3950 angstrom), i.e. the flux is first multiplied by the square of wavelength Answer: 1.91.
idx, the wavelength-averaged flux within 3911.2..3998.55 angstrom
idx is 27.7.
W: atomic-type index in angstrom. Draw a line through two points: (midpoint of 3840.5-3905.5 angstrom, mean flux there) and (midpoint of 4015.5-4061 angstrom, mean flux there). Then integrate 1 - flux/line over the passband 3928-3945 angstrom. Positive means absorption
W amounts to 8.59 angstrom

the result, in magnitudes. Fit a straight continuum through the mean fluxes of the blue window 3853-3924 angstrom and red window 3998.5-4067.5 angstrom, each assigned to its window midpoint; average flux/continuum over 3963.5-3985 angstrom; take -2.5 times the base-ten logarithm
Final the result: 0.38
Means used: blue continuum 26.2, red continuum 42.6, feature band 25.5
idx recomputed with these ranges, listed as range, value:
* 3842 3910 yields 24.4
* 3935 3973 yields 22.8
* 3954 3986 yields 26.7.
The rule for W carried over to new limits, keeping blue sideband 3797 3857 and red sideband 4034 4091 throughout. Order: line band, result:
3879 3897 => 1.34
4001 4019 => -3.05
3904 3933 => 2.13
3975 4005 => -3.18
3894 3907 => -1.26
